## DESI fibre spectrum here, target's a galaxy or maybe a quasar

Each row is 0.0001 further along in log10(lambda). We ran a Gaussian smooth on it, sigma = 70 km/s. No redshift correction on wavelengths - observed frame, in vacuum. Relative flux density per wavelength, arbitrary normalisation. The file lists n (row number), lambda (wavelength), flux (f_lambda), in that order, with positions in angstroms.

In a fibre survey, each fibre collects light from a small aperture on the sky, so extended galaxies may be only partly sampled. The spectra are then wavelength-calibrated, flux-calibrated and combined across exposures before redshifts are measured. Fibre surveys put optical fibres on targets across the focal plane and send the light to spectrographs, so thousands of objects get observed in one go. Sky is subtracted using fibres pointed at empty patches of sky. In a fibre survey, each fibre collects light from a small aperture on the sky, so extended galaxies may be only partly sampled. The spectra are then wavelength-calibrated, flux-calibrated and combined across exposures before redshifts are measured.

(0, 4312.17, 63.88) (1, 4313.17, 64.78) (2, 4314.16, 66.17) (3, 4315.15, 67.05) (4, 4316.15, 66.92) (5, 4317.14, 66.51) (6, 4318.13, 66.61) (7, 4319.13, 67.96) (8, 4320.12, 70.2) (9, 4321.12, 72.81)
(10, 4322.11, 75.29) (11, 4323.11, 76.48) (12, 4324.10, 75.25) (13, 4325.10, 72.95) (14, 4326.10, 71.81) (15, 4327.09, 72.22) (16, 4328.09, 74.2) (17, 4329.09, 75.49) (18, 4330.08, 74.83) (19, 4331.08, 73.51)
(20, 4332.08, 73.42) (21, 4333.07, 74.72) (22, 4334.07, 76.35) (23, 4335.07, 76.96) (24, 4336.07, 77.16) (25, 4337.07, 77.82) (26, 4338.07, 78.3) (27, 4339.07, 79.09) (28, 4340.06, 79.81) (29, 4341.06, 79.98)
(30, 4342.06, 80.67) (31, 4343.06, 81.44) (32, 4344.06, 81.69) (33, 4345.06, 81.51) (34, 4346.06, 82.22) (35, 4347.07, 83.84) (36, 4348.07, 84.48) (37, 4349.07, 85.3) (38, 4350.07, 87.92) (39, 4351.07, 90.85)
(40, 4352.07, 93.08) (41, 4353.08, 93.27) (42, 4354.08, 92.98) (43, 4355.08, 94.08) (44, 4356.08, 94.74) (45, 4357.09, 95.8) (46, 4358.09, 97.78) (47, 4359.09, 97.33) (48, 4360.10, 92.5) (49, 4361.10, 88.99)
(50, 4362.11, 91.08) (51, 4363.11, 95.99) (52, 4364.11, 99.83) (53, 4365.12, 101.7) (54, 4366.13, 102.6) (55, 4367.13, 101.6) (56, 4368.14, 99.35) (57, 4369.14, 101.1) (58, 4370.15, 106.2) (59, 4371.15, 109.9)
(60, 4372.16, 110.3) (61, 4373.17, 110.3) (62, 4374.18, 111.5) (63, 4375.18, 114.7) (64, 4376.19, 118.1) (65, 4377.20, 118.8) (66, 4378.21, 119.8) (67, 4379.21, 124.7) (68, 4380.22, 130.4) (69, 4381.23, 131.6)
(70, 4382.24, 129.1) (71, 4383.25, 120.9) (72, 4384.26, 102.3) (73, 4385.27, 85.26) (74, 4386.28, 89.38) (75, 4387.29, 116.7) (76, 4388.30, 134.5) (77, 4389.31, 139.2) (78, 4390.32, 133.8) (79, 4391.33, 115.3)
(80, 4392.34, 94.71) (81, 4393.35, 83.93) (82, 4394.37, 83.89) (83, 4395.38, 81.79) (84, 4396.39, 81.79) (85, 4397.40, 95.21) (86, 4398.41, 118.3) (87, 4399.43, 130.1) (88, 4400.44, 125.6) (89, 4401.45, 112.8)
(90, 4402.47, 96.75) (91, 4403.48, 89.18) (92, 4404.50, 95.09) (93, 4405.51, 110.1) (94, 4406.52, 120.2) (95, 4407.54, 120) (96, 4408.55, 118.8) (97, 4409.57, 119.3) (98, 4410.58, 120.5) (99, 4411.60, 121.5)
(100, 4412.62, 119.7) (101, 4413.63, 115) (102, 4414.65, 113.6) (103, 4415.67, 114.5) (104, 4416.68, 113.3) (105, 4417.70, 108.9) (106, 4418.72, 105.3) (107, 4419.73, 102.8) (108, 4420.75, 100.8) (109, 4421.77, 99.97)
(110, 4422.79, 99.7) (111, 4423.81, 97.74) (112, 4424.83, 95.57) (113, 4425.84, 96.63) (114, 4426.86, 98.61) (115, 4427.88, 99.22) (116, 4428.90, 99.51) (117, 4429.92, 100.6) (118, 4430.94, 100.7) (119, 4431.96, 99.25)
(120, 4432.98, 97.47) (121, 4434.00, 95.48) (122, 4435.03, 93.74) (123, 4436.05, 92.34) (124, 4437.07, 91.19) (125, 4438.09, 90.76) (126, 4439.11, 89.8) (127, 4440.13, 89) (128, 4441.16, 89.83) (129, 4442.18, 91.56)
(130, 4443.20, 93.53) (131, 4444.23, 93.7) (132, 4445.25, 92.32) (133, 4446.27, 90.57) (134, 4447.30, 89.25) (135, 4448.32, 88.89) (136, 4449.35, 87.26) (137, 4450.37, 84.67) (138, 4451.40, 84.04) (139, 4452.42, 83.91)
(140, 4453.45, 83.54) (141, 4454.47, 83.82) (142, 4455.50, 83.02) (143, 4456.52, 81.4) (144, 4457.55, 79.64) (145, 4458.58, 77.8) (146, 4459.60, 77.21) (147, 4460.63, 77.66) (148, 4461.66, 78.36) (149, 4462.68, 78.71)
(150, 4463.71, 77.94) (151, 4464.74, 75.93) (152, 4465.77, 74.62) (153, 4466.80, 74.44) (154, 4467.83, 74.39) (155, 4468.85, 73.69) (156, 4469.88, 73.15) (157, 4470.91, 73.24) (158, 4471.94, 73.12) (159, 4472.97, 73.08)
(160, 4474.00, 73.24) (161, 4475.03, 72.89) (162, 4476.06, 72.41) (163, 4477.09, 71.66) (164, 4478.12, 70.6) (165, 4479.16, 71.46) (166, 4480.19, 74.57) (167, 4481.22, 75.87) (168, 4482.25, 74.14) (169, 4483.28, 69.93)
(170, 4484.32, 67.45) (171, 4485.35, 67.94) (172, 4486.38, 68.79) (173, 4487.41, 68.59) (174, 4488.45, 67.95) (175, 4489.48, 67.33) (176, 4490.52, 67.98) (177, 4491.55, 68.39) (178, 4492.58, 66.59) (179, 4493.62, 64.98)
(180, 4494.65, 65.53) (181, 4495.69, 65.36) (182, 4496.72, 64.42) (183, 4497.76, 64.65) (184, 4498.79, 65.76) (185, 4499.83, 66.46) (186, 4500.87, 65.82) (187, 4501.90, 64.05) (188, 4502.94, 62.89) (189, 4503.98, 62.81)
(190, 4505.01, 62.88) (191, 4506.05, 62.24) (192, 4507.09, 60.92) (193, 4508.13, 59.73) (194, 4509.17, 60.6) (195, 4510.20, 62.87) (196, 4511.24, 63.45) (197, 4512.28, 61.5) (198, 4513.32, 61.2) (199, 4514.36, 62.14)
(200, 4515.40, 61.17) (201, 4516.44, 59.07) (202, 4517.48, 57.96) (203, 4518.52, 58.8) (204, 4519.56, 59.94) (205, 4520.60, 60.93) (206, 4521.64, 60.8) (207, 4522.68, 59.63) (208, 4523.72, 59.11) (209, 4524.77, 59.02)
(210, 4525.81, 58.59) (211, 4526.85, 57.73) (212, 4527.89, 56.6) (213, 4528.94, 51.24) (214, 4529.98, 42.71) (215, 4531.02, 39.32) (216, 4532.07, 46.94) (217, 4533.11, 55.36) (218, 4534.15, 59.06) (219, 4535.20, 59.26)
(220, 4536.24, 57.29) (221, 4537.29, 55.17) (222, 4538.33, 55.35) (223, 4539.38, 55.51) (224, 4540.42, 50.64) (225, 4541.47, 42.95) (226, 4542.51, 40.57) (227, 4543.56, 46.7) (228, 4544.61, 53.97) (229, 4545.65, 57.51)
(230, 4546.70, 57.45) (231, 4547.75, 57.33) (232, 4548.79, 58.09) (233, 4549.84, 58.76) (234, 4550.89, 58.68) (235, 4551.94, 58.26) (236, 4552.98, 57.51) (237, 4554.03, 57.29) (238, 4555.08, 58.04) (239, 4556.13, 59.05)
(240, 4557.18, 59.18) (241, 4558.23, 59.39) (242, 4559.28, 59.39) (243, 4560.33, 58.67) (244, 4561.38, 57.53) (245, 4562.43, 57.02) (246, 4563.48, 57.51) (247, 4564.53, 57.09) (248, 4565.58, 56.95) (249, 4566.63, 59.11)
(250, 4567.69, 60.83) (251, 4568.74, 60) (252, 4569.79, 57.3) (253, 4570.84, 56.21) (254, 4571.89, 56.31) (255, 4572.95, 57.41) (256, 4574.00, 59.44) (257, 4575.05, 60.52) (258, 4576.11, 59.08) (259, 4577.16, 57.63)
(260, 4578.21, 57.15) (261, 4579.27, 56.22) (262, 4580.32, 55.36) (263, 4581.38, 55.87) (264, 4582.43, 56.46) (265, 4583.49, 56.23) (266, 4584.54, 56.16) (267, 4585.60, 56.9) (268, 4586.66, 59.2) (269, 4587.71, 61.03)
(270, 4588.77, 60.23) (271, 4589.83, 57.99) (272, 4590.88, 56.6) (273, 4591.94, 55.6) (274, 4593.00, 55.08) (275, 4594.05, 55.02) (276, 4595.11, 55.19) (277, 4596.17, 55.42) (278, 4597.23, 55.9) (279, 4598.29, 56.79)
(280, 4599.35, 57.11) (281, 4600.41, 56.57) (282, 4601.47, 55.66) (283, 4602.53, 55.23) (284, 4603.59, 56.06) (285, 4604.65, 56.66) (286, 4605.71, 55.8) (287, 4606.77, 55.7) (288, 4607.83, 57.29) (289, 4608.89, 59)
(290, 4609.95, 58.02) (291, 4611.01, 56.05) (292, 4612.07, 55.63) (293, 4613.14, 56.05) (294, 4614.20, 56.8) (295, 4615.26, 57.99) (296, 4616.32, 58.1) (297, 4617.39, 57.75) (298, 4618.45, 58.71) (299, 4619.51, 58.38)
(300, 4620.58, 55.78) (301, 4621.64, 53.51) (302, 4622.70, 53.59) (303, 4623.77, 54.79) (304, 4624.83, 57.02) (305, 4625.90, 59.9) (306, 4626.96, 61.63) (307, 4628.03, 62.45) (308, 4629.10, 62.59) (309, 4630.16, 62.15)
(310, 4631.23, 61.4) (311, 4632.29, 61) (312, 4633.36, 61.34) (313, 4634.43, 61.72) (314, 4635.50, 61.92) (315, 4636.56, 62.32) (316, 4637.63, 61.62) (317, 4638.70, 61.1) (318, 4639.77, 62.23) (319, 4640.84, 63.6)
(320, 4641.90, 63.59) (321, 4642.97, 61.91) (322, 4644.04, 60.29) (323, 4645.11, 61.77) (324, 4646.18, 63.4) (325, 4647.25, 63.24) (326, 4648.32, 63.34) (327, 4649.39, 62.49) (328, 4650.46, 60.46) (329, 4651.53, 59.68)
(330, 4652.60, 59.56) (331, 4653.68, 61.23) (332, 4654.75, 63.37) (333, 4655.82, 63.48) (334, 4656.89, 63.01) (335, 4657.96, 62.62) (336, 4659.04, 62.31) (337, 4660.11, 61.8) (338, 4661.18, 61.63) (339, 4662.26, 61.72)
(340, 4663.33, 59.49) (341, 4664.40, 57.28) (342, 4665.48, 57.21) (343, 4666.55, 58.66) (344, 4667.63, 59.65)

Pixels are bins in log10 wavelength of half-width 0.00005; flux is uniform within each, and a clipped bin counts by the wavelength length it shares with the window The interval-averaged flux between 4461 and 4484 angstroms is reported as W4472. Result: 73.9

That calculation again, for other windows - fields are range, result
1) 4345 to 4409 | 104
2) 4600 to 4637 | 58.1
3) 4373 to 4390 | 118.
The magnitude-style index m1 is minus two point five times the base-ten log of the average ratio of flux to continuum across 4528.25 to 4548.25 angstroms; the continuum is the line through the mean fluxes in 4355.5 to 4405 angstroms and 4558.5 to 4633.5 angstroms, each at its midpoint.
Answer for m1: 0.34 mag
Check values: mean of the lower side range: 107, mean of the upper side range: 57.6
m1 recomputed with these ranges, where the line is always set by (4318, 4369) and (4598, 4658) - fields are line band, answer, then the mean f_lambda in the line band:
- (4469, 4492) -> 0.02 mag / 71.1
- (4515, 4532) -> 0.22 mag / 56.1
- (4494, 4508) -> 0.10 mag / 64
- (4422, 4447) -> -0.24 mag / 94.9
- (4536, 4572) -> 0.17 mag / 56.2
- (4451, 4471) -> -0.07 mag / 78.4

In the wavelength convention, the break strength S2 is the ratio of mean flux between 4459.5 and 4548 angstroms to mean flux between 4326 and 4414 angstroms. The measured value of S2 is 0.6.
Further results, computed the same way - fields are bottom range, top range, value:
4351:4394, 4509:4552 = 0.53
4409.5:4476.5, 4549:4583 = 0.64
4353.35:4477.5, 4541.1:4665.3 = 0.60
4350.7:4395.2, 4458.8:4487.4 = 0.70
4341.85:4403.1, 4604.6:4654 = 0.58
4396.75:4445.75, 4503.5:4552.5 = 0.55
